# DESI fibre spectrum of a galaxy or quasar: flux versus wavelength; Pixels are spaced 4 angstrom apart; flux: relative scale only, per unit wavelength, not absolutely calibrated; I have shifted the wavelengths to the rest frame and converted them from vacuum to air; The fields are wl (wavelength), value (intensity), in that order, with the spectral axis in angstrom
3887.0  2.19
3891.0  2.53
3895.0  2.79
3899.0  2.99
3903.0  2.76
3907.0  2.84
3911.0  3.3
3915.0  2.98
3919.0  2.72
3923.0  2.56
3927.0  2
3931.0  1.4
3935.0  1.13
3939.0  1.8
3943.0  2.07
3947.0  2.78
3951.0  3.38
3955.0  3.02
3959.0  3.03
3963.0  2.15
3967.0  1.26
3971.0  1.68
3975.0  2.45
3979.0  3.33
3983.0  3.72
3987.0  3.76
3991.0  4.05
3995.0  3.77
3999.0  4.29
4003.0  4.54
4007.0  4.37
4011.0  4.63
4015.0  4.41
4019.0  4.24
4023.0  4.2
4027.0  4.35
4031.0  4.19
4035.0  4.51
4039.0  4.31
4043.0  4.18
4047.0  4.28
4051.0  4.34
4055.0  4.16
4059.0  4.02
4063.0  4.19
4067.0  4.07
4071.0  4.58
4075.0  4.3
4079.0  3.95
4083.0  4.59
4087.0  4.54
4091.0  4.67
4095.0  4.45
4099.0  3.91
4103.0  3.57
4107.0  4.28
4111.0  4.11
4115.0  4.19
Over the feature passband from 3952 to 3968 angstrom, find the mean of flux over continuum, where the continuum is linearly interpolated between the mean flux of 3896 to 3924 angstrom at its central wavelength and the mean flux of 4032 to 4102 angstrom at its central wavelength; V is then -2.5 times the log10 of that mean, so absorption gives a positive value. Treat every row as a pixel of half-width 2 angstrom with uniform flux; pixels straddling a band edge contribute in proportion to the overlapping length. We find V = 0.31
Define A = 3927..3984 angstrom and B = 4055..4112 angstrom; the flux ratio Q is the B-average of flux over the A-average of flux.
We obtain 1.81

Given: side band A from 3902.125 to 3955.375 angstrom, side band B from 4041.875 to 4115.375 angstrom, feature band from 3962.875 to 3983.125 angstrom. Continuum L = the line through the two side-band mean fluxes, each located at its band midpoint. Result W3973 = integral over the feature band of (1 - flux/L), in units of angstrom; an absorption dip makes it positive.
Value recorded 4.5 angstrom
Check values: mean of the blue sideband 2.46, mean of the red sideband 4.23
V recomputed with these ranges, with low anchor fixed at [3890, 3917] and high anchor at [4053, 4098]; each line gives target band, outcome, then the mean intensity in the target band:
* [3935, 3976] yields 0.399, 2.3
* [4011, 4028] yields -0.129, 4.34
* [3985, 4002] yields -0.103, 4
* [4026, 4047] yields -0.082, 4.3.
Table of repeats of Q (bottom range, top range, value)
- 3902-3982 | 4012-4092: 1.76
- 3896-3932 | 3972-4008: 1.41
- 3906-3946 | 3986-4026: 1.86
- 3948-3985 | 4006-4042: 1.63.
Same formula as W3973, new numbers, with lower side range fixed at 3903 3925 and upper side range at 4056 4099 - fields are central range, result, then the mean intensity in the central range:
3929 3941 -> 6.3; 1.44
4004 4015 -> -2.3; 4.49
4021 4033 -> -1.2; 4.25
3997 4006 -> -1.9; 4.41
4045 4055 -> -0.5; 4.28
